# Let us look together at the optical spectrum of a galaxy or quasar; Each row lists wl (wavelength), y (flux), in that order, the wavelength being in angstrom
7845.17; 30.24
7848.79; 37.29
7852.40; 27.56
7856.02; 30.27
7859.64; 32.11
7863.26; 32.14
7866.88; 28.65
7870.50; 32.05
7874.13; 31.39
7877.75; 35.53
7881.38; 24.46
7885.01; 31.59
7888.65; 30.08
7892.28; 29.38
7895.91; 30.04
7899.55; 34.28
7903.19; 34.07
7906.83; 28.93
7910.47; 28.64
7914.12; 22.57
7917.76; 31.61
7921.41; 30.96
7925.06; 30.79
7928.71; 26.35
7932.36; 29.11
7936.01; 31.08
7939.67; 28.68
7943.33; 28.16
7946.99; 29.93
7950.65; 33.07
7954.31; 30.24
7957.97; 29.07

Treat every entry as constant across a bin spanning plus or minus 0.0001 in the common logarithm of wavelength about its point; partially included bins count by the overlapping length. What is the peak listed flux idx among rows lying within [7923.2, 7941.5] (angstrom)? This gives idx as 31.08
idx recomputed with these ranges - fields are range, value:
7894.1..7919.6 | 34.28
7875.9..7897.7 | 35.53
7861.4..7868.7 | 32.14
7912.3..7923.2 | 31.61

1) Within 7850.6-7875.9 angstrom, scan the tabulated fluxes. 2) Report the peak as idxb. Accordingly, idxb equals 32.14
